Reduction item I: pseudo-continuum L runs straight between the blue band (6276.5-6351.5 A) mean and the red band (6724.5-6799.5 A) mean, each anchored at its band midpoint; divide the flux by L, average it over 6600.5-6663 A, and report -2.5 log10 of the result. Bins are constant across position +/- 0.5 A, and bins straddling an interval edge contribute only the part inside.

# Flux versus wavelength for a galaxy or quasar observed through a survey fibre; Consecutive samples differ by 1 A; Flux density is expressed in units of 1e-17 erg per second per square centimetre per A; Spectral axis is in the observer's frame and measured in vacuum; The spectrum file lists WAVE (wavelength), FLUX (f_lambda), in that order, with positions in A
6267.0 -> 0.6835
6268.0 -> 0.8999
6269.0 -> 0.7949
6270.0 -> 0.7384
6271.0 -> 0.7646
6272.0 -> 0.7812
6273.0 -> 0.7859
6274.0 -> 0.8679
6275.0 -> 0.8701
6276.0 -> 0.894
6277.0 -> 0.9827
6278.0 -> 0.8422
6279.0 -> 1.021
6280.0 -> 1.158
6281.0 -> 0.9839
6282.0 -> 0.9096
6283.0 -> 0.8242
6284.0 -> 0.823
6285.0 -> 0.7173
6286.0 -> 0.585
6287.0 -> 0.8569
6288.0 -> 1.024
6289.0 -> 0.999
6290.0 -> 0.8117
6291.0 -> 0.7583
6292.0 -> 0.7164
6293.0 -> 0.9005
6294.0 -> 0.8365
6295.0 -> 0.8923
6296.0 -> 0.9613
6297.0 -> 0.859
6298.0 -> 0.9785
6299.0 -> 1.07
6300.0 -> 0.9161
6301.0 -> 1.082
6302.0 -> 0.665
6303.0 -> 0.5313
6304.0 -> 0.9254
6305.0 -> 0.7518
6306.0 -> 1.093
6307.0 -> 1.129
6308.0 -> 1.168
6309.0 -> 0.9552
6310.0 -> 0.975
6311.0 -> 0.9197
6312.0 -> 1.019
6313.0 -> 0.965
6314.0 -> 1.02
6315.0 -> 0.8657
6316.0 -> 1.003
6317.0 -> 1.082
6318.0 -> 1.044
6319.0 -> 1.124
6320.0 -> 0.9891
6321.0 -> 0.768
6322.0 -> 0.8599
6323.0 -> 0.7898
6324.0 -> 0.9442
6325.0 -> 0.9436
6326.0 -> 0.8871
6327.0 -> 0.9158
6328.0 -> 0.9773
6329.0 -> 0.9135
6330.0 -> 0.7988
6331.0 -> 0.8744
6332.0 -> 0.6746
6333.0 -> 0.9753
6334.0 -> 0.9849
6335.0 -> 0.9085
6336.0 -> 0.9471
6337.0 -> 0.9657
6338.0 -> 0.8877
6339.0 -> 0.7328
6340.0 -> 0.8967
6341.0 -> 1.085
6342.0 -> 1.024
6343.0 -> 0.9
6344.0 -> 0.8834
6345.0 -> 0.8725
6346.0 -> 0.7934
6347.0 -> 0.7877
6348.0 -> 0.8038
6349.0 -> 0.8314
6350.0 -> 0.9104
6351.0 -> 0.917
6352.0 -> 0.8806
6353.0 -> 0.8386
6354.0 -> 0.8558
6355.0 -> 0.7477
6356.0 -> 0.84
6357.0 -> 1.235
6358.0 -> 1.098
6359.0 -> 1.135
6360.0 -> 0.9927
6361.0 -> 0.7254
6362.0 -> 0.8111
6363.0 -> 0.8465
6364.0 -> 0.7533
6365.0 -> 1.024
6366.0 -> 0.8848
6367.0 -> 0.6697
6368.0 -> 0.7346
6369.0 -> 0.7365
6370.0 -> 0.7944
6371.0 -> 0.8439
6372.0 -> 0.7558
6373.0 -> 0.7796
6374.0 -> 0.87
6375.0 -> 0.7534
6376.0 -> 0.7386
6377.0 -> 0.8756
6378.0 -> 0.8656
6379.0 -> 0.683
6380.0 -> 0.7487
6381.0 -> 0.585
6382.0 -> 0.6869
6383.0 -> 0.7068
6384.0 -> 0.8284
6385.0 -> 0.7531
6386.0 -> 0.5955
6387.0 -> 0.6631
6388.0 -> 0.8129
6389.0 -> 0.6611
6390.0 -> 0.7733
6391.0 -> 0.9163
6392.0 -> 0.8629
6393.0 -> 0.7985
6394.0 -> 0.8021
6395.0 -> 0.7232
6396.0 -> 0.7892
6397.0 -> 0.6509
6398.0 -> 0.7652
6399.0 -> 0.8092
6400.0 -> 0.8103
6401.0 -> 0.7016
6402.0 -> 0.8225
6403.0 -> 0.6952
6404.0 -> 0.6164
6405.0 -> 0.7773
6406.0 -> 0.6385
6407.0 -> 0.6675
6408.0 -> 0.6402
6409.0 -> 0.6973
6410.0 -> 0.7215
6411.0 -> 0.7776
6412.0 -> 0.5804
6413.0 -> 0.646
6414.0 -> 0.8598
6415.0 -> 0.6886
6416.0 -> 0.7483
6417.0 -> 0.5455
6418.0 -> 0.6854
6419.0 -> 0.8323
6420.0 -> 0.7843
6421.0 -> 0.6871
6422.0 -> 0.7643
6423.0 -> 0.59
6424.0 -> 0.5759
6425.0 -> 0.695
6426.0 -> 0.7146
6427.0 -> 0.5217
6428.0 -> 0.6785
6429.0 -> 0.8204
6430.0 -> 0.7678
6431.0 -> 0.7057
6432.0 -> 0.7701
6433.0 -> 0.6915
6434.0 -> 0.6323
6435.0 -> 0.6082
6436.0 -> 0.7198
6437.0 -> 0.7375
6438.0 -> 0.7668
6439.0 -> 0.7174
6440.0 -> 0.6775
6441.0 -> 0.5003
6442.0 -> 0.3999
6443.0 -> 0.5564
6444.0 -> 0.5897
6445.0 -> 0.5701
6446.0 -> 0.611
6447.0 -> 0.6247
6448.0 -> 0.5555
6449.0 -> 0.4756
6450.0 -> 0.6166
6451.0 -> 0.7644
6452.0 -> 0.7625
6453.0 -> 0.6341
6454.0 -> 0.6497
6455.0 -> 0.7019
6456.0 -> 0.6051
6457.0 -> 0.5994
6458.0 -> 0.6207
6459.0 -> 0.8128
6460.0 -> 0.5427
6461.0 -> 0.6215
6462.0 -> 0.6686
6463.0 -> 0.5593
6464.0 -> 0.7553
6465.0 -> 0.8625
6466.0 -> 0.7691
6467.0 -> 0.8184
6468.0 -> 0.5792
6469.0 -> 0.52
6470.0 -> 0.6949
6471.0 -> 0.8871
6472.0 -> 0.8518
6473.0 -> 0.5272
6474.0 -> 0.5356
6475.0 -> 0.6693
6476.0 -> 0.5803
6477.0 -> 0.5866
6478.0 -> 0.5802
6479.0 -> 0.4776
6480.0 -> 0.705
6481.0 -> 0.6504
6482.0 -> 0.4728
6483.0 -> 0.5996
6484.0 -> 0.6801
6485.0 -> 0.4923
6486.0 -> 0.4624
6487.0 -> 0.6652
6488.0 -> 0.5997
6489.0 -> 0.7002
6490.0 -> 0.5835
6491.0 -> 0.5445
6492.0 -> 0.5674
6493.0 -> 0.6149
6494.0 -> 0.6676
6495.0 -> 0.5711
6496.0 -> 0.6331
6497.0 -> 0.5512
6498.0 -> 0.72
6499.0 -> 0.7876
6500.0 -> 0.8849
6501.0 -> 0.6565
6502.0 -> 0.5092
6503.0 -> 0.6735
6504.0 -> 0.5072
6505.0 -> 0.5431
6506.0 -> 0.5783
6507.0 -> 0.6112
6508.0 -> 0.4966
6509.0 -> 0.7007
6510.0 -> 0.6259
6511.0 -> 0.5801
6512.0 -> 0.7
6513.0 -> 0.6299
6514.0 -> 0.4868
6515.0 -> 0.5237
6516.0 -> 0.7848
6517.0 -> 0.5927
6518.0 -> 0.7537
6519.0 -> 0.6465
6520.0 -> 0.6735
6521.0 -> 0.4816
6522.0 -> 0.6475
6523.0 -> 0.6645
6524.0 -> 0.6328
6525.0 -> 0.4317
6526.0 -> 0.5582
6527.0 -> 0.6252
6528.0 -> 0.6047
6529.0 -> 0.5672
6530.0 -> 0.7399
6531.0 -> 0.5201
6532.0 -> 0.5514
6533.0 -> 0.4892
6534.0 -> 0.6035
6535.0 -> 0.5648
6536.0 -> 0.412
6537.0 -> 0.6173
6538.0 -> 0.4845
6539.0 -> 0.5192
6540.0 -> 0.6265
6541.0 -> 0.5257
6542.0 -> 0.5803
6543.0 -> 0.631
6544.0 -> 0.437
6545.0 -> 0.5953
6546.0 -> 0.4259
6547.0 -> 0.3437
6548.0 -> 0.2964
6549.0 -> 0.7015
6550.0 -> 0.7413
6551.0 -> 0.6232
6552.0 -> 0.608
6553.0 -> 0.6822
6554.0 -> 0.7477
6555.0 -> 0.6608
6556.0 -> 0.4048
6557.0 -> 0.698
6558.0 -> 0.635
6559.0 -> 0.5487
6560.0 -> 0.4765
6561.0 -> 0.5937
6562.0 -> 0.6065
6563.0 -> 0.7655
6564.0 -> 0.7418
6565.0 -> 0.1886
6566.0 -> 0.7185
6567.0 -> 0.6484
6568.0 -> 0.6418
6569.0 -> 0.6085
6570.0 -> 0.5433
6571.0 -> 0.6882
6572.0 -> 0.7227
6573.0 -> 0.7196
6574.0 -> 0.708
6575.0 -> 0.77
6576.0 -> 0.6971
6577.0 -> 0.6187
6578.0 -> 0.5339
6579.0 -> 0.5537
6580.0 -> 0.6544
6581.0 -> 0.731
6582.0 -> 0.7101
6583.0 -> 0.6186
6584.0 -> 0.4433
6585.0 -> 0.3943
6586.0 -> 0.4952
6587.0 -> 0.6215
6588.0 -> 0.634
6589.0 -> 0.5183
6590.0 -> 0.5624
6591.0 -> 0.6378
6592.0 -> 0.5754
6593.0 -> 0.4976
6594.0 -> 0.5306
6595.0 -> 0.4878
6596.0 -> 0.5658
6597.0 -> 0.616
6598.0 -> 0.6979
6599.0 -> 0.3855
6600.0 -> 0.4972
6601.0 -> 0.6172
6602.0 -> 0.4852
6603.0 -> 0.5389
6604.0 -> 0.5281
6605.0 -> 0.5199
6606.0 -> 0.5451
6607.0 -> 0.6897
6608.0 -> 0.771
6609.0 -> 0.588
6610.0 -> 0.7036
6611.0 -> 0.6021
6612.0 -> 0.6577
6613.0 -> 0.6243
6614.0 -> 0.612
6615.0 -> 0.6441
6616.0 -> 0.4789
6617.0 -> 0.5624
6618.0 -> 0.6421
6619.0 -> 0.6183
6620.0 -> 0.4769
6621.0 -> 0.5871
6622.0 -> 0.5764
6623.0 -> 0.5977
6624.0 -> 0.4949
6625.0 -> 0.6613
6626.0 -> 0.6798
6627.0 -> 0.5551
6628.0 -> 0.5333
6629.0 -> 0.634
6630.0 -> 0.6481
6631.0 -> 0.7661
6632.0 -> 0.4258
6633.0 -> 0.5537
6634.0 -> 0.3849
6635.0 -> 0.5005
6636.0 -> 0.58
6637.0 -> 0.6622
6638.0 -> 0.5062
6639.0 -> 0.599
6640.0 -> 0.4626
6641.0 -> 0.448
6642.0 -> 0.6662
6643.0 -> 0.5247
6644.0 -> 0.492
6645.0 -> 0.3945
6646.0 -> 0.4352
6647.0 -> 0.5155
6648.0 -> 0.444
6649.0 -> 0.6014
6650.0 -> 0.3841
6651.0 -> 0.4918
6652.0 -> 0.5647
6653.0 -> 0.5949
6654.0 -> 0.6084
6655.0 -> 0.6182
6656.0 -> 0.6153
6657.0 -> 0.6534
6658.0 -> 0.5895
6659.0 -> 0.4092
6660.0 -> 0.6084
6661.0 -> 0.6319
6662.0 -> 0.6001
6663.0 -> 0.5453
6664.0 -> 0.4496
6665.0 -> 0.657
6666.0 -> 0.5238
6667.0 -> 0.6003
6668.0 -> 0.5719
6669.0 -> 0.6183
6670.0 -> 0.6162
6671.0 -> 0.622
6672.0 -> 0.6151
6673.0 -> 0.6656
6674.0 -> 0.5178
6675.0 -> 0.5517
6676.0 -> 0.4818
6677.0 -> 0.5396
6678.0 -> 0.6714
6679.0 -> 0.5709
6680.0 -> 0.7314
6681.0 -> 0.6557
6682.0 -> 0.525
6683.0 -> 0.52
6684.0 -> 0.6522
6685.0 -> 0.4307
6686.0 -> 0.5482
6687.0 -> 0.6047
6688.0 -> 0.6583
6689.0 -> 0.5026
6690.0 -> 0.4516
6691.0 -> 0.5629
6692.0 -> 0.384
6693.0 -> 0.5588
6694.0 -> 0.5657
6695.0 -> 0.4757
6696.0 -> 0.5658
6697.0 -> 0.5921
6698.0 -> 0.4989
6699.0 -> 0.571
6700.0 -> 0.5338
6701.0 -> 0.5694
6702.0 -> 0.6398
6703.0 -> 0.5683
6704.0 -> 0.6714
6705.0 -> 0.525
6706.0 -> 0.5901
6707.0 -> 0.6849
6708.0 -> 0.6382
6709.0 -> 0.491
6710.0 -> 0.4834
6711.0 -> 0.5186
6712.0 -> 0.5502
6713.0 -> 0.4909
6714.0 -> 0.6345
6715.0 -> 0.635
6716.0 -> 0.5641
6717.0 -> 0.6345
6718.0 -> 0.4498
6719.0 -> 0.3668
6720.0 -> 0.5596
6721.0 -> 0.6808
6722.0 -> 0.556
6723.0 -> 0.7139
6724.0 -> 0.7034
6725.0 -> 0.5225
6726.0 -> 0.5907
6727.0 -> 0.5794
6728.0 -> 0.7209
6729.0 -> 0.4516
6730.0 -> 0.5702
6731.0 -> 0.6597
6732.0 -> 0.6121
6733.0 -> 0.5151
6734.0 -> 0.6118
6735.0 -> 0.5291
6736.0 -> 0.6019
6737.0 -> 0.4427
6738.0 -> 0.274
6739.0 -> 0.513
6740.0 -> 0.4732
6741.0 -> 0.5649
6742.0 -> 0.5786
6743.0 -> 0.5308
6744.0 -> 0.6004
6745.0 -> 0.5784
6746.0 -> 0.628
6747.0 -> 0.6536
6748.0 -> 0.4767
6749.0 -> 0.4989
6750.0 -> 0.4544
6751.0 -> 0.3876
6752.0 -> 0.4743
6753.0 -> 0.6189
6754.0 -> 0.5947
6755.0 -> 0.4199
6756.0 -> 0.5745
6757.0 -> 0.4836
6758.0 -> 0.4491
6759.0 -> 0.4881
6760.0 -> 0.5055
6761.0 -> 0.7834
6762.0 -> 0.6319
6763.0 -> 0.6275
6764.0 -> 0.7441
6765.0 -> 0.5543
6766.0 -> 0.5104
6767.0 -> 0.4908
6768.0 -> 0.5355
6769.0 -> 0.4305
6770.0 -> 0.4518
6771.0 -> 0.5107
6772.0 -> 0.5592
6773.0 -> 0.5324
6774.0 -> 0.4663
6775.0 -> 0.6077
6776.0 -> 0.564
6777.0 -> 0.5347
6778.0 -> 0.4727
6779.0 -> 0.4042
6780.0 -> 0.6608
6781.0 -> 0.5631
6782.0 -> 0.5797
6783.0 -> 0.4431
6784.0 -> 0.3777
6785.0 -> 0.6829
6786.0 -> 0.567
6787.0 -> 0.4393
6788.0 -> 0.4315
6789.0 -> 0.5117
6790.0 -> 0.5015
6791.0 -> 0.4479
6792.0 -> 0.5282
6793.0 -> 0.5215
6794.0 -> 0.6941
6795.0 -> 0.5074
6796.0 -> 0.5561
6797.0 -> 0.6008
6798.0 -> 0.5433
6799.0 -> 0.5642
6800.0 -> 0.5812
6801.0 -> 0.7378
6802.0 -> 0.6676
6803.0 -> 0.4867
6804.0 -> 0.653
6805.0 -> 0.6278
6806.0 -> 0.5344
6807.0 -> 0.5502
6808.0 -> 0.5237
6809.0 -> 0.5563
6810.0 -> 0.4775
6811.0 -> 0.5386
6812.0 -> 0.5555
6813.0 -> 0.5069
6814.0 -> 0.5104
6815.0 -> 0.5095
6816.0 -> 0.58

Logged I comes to 0.14 mag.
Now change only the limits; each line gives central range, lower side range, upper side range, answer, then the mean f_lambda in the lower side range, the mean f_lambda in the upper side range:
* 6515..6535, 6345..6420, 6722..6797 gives 0.14 mag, 0.783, 0.542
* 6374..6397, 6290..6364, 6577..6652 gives 0.12 mag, 0.911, 0.564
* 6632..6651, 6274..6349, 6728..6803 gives 0.26 mag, 0.909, 0.541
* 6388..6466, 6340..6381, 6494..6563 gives 0.09 mag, 0.855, 0.595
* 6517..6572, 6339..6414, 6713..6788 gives 0.17 mag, 0.8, 0.546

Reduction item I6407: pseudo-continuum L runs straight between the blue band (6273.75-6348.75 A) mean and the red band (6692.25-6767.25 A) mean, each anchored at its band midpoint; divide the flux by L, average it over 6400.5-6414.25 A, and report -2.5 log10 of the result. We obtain 0.18 mag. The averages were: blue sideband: 0.909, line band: 0.7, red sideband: 0.558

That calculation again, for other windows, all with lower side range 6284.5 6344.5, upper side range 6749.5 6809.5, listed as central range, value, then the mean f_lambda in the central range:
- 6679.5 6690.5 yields 0.08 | 0.571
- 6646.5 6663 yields 0.15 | 0.558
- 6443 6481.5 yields 0.22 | 0.647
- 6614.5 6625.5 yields 0.16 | 0.576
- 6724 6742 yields 0.06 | 0.549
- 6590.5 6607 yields 0.24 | 0.55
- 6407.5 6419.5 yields 0.19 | 0.702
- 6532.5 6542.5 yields 0.33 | 0.542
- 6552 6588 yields 0.15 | 0.617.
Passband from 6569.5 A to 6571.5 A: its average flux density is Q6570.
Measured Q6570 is 0.616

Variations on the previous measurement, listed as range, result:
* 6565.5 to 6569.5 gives 0.654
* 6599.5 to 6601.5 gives 0.557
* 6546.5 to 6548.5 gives 0.32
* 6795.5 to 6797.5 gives 0.578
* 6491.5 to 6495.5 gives 0.605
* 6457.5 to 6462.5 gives 0.653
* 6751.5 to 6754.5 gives 0.563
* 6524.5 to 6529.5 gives 0.557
